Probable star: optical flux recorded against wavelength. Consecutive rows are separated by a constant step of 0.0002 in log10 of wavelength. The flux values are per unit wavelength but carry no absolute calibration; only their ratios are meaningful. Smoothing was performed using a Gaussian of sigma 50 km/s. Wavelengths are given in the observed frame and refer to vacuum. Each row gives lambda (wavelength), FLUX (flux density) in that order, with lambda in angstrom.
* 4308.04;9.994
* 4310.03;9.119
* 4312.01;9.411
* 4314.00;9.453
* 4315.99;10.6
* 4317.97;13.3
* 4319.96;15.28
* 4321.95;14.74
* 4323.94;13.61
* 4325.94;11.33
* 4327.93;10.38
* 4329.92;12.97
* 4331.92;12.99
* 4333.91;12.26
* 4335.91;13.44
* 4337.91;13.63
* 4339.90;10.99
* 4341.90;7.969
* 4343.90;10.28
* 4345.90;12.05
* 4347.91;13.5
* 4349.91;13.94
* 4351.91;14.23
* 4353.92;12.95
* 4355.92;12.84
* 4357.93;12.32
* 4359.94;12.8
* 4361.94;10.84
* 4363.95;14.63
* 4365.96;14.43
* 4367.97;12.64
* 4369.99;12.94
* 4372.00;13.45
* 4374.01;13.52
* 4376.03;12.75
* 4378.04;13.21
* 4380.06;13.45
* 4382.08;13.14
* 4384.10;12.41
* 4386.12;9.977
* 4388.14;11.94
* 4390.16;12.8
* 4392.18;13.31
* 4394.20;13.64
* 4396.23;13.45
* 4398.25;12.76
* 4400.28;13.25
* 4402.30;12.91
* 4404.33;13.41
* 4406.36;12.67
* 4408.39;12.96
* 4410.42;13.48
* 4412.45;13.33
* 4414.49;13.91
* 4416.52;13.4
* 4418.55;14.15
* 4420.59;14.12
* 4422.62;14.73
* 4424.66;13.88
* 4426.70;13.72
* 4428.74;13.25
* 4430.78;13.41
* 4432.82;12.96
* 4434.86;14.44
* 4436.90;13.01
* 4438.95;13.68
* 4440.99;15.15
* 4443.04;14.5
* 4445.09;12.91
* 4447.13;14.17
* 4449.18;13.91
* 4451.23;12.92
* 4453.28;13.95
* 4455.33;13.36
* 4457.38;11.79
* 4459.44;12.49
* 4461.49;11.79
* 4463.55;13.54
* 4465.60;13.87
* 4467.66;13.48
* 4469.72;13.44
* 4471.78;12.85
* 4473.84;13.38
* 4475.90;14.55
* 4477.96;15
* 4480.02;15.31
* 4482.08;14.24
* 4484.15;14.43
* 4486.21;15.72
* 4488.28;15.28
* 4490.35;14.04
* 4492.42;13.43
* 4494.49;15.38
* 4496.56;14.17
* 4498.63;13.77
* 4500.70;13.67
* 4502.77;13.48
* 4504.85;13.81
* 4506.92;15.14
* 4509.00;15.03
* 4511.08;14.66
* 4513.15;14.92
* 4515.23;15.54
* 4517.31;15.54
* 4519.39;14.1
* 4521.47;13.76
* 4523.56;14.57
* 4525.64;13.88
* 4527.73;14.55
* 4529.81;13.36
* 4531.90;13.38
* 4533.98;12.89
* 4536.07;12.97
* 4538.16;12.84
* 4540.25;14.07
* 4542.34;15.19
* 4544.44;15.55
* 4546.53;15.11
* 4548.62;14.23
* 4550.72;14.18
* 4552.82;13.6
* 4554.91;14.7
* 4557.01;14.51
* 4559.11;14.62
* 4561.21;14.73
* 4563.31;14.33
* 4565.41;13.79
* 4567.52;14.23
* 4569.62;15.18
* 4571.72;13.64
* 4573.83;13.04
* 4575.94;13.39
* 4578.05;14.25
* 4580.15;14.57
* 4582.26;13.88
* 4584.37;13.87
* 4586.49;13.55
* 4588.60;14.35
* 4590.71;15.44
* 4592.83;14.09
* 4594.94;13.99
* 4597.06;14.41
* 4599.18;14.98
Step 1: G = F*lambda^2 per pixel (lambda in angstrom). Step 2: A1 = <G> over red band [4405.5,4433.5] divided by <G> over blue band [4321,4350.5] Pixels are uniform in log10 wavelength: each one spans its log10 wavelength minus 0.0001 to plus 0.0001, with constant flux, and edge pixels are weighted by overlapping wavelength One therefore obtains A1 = 1.15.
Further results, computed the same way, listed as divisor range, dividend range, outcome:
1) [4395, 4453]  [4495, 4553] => 1.09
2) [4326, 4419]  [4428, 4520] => 1.15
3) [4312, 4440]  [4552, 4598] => 1.20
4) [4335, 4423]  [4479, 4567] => 1.18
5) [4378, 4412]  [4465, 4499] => 1.15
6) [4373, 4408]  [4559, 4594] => 1.20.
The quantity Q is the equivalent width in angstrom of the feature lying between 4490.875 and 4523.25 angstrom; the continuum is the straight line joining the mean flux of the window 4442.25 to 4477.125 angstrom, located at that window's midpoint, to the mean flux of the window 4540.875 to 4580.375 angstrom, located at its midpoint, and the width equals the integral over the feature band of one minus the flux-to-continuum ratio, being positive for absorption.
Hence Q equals -1.4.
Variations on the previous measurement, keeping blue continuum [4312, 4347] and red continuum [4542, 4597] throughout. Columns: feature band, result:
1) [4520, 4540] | 0.44 angstrom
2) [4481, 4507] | -1.44 angstrom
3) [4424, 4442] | -1.01 angstrom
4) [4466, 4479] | -0.41 angstrom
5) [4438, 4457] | -0.93 angstrom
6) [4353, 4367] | -0.78 angstrom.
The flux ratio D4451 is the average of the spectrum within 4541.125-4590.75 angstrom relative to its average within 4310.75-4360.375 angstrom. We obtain 1.2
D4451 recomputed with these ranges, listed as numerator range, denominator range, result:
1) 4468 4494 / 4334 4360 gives 1.16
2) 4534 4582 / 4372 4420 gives 1.09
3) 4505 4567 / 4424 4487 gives 1.05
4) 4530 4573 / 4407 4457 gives 1.03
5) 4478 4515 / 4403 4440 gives 1.07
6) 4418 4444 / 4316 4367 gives 1.10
